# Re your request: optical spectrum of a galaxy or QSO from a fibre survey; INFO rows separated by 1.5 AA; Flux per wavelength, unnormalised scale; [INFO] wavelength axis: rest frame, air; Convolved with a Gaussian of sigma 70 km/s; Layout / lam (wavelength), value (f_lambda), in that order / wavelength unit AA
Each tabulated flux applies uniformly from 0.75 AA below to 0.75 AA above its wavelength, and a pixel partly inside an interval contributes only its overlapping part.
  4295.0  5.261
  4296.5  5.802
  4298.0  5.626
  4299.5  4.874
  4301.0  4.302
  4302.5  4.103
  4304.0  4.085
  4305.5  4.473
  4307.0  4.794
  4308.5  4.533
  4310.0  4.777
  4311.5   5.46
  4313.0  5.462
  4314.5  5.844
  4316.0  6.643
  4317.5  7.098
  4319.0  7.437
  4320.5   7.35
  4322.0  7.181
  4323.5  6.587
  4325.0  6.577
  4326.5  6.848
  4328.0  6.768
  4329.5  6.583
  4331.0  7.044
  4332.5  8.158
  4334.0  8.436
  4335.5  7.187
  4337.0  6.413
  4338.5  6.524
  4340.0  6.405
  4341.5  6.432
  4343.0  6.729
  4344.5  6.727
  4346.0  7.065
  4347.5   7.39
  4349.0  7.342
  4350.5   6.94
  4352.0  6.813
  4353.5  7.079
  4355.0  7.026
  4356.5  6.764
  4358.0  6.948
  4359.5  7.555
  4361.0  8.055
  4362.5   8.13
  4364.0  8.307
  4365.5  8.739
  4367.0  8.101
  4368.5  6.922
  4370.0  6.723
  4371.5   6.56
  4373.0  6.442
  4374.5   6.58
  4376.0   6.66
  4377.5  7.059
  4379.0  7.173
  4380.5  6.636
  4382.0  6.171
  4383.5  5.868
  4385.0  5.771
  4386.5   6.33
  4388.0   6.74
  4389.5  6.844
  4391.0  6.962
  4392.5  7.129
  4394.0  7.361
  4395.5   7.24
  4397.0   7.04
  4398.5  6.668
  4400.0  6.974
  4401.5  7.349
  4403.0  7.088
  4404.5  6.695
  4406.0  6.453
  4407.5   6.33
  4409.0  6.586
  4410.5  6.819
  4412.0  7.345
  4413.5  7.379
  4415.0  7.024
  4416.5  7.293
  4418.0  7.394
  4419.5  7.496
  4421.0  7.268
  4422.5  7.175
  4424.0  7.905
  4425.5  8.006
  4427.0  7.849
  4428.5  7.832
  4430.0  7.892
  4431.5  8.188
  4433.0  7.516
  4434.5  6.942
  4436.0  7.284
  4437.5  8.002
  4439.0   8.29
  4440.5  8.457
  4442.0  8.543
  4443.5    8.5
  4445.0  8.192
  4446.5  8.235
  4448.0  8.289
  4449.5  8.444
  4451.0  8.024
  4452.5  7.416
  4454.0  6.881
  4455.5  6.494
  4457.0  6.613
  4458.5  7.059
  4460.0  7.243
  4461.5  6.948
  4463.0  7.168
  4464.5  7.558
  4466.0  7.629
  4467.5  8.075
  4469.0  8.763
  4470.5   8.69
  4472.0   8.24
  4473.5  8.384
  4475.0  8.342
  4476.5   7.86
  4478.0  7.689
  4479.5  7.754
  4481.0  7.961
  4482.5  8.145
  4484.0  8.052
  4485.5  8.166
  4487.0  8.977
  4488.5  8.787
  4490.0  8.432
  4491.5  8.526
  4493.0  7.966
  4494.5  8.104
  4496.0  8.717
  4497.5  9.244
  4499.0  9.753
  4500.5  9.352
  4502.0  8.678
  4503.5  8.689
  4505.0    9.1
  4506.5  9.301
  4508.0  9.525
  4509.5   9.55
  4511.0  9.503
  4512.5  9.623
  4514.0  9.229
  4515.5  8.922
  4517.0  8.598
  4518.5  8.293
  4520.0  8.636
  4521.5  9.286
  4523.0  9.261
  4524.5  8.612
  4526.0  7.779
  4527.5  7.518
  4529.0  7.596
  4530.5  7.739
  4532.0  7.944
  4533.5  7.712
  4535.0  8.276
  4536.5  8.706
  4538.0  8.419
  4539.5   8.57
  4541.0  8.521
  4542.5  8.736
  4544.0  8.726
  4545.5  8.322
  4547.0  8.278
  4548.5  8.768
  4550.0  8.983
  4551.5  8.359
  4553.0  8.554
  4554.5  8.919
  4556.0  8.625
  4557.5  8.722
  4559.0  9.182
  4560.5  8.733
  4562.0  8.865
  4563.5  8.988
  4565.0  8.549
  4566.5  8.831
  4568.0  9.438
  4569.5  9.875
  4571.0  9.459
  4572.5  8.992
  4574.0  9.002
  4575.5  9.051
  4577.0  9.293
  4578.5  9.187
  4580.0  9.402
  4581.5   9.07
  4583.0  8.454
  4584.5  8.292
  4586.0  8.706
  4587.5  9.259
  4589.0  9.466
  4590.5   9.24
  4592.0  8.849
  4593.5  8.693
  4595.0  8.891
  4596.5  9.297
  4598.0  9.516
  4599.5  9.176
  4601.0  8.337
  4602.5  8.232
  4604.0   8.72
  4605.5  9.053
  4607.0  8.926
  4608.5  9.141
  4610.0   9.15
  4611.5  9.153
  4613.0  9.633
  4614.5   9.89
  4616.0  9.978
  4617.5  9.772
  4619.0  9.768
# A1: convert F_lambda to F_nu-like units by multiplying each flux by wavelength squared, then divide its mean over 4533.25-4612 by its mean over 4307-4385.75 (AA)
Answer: 1.44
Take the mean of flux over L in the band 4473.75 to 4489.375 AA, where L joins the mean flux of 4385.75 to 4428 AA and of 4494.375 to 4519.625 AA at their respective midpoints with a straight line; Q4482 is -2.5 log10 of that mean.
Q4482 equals 0.05 mag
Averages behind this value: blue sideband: 7.1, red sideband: 9.09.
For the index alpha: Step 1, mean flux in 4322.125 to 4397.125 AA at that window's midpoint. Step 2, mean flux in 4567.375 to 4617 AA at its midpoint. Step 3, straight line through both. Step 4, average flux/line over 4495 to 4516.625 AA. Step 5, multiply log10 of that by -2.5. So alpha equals -0.11 mag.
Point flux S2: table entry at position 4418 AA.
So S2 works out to 7.394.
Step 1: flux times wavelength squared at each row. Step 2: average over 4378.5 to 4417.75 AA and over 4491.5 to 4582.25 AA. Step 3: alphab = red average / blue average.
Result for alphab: 1.37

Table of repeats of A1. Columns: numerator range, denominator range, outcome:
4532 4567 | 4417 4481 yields 1.16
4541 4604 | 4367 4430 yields 1.38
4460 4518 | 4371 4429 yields 1.27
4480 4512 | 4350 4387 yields 1.33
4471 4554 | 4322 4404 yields 1.31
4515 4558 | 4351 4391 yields 1.30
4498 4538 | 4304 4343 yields 1.49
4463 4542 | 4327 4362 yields 1.29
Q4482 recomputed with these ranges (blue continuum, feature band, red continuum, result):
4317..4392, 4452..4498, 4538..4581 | 0.025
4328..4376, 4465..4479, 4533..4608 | -0.011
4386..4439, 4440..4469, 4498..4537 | 0.019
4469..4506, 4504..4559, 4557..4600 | 0.014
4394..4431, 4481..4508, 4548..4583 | -0.069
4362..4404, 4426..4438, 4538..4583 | -0.027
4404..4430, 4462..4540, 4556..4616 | -0.044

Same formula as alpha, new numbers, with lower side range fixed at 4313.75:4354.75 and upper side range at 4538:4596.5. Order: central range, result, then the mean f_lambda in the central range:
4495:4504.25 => -0.09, 9.05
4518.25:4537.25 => 0.04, 8.26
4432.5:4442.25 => 0.00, 7.84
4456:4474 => 0.05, 7.67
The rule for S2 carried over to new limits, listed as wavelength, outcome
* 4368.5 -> 6.922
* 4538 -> 8.419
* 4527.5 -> 7.518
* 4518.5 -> 8.293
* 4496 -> 8.717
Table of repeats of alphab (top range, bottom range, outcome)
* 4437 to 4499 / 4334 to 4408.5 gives 1.21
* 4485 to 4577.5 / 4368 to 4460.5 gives 1.28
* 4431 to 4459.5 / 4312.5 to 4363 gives 1.16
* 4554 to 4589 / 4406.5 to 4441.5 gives 1.28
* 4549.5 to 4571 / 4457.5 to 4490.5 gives 1.16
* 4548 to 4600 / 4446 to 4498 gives 1.18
